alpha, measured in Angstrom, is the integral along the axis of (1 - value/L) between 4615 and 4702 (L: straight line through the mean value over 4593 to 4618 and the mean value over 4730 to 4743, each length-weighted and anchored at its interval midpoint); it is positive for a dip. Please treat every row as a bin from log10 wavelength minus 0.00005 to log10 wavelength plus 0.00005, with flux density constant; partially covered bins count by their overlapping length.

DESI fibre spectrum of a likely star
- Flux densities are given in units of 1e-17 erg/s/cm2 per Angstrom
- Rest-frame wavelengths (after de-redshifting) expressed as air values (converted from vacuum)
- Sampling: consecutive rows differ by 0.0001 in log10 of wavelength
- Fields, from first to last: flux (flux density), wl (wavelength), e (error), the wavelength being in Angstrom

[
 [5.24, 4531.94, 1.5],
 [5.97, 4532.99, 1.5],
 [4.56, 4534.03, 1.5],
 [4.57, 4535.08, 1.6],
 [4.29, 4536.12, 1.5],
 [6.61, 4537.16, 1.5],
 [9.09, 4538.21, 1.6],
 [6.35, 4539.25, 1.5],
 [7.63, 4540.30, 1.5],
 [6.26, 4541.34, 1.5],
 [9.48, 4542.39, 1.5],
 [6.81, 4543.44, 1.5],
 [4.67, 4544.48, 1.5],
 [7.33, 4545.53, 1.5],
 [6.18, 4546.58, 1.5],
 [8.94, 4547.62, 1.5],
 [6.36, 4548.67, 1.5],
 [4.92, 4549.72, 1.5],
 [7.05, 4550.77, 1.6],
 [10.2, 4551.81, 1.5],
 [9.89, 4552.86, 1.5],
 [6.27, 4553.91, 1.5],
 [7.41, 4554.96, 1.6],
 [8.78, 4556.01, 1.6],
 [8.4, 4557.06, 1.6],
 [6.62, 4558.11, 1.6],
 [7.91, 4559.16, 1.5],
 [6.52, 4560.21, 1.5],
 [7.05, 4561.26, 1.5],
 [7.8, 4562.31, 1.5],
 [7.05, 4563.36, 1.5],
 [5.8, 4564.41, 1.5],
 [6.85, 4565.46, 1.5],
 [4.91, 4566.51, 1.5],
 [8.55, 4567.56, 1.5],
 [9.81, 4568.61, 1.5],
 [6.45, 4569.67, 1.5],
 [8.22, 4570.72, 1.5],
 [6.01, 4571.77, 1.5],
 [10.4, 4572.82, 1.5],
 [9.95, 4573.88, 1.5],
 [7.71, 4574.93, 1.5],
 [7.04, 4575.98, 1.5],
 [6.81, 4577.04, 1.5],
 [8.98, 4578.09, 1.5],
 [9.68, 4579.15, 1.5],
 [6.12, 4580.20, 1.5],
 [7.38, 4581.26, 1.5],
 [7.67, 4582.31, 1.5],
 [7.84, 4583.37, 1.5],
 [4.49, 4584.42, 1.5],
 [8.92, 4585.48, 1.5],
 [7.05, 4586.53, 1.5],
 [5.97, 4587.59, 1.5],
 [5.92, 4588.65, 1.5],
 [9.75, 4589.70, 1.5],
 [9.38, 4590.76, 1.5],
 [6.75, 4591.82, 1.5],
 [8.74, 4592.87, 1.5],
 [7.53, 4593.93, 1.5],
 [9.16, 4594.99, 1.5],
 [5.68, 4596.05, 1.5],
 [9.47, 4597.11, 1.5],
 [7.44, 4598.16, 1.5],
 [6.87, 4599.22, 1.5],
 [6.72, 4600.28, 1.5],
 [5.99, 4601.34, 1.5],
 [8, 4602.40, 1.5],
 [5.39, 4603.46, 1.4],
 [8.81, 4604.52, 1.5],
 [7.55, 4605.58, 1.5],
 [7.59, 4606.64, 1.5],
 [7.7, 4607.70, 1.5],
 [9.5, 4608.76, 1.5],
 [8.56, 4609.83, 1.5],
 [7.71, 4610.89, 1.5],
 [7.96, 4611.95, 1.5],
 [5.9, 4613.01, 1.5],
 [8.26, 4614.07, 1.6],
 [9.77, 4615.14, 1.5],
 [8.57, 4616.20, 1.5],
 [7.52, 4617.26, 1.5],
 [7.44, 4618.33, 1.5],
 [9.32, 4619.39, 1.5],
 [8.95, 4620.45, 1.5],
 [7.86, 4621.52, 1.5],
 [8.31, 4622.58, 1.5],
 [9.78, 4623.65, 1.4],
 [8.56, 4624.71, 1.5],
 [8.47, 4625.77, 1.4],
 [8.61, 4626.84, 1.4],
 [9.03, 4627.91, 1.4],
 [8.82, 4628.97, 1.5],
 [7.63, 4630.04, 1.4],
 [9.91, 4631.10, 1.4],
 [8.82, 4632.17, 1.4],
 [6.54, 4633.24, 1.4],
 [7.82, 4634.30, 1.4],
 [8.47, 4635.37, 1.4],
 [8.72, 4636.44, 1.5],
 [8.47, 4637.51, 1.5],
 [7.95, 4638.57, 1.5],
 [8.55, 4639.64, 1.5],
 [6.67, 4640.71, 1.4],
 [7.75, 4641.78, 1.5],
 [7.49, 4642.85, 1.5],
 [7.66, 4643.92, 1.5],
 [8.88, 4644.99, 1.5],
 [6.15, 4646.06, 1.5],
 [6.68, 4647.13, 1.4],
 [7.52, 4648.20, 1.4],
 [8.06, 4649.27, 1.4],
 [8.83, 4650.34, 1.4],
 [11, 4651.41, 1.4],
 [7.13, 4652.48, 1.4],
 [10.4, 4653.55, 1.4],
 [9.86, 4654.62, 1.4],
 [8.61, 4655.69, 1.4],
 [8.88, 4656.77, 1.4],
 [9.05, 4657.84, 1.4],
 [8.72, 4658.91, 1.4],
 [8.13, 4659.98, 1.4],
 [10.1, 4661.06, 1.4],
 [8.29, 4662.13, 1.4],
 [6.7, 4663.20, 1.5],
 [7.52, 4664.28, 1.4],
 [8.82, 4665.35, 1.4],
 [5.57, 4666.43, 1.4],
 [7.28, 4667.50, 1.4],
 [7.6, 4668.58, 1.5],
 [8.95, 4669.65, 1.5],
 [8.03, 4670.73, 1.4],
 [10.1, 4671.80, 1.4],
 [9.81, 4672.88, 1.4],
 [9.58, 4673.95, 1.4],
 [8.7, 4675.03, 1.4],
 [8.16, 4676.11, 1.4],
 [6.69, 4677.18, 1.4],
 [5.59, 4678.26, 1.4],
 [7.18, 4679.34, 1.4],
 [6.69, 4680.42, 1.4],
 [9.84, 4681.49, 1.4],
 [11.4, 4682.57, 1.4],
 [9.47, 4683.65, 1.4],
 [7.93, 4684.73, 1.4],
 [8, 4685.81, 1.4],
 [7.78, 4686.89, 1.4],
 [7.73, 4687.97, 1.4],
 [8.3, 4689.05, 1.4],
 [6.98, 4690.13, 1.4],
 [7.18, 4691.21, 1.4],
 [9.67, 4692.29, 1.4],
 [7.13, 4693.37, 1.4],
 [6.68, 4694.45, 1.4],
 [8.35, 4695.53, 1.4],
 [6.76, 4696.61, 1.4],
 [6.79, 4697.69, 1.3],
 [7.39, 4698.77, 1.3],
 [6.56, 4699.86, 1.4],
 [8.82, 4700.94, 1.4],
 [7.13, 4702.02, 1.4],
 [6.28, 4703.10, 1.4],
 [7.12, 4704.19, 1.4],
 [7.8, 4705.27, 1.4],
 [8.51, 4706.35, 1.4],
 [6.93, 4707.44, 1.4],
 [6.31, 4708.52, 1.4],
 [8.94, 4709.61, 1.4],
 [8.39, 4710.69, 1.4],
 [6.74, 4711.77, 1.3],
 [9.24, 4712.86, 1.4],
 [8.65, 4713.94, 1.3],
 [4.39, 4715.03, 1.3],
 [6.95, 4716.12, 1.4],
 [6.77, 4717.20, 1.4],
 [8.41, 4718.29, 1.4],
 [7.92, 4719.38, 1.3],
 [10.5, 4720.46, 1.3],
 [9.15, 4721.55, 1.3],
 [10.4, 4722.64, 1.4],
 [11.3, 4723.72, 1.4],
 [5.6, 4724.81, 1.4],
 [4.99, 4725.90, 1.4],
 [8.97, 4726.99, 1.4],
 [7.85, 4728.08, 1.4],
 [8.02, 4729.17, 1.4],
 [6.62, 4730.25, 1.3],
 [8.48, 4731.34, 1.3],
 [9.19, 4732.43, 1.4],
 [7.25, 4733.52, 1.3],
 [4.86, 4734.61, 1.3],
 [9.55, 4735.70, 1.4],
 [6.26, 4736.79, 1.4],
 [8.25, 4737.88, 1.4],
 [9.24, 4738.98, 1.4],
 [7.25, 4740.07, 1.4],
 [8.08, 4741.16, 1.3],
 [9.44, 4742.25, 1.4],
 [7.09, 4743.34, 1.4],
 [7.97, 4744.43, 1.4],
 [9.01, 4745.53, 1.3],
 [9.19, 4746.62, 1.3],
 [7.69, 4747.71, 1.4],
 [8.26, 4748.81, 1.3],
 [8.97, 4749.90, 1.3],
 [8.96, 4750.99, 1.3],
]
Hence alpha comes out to -4.5 Angstrom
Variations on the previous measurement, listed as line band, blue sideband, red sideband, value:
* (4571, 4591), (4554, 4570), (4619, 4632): 0.04 Angstrom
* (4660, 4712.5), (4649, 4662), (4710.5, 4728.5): 4.11 Angstrom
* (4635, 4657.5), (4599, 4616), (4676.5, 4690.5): -1.29 Angstrom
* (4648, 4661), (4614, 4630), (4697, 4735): -1.01 Angstrom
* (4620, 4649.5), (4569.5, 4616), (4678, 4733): -1.44 Angstrom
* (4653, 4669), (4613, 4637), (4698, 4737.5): -0.39 Angstrom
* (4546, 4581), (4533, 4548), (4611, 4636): -2.57 Angstrom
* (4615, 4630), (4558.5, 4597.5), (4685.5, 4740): -1.85 Angstrom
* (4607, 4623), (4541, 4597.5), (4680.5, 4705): -1.18 Angstrom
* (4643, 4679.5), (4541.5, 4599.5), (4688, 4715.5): -3.58 Angstrom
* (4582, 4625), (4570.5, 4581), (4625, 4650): 1.30 Angstrom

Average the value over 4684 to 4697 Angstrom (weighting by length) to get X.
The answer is 7.74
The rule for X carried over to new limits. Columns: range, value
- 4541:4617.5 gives 7.58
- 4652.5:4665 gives 8.69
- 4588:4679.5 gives 8.12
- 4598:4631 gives 8.05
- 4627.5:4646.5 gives 8.08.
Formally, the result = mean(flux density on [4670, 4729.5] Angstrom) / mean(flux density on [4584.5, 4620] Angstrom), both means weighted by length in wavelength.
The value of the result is 1.02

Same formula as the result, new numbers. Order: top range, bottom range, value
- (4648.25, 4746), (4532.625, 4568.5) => 1.15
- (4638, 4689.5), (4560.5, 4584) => 1.08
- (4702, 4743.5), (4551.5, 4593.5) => 1.02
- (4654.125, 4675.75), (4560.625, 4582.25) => 1.12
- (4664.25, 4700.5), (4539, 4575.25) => 1.07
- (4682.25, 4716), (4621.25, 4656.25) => 0.92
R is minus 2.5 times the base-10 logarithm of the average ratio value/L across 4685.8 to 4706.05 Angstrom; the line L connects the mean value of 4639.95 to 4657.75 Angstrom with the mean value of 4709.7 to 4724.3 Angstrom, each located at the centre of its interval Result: 0.12 mag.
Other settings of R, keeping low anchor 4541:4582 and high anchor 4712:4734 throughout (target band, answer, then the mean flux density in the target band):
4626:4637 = -0.09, 8.43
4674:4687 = -0.04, 8.18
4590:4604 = 0.02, 7.51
